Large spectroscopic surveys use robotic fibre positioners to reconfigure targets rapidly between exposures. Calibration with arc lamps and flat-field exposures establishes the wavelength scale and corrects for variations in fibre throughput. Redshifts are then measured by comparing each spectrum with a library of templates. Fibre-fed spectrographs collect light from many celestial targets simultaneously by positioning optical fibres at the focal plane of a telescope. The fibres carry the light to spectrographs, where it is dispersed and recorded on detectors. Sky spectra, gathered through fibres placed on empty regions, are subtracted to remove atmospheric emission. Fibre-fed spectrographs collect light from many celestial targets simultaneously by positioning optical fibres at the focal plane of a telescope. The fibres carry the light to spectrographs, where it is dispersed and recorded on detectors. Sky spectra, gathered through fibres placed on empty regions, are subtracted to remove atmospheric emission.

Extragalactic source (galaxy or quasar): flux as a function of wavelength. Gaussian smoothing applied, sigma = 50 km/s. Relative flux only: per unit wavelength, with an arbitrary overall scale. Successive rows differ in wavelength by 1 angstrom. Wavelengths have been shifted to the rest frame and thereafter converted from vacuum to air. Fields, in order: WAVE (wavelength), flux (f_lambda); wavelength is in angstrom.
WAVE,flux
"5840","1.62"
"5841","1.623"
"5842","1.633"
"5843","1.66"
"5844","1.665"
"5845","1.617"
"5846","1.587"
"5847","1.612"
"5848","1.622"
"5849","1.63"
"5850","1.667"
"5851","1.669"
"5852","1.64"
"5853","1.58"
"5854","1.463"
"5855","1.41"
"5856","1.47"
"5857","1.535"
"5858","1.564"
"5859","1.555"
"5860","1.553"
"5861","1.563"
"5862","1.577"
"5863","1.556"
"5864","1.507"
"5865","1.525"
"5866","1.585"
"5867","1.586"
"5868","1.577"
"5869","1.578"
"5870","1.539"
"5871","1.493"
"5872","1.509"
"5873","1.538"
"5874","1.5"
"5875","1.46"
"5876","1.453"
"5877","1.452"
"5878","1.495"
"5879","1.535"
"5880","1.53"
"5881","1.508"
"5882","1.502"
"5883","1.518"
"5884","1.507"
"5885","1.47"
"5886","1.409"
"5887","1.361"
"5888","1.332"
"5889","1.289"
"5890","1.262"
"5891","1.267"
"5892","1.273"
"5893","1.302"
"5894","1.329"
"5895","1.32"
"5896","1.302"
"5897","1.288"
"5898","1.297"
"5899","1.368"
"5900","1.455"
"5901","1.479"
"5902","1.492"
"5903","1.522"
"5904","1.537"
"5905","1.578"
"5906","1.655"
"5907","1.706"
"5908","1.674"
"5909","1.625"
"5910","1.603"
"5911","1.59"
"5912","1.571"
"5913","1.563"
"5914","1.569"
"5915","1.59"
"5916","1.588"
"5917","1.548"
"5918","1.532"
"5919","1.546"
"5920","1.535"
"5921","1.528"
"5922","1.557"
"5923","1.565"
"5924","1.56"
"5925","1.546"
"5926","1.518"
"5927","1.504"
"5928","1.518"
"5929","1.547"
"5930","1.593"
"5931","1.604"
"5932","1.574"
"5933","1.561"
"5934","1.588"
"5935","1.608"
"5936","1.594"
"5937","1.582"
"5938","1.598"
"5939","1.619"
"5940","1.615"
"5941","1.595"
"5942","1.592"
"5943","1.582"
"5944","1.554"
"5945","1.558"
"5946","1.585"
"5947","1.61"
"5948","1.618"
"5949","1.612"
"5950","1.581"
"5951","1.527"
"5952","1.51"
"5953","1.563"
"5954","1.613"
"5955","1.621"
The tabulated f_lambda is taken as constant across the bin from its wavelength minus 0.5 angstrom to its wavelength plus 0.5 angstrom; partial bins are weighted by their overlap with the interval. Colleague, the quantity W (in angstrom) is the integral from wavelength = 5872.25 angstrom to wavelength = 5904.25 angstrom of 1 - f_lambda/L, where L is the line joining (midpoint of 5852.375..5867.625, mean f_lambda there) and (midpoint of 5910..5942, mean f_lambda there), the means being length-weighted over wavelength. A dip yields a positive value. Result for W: 2.7 angstrom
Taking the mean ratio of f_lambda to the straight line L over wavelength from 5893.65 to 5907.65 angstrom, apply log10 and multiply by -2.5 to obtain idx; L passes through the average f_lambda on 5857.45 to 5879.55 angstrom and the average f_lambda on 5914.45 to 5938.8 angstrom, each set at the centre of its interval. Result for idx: 0.07 mag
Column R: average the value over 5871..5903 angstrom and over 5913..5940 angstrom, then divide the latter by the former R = 1.11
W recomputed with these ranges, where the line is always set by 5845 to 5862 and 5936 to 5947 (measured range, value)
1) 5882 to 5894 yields 1.6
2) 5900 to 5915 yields 0.0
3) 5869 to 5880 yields 0.5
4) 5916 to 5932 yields 0.4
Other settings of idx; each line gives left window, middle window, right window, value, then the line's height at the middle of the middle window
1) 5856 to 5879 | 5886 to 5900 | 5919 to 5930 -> 0.17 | 1.54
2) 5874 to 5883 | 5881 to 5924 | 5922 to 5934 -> 0.03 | 1.52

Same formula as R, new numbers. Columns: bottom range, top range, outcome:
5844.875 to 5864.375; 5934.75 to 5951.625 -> 1.01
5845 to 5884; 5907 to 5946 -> 1.02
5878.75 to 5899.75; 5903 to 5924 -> 1.15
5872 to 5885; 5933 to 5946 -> 1.06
